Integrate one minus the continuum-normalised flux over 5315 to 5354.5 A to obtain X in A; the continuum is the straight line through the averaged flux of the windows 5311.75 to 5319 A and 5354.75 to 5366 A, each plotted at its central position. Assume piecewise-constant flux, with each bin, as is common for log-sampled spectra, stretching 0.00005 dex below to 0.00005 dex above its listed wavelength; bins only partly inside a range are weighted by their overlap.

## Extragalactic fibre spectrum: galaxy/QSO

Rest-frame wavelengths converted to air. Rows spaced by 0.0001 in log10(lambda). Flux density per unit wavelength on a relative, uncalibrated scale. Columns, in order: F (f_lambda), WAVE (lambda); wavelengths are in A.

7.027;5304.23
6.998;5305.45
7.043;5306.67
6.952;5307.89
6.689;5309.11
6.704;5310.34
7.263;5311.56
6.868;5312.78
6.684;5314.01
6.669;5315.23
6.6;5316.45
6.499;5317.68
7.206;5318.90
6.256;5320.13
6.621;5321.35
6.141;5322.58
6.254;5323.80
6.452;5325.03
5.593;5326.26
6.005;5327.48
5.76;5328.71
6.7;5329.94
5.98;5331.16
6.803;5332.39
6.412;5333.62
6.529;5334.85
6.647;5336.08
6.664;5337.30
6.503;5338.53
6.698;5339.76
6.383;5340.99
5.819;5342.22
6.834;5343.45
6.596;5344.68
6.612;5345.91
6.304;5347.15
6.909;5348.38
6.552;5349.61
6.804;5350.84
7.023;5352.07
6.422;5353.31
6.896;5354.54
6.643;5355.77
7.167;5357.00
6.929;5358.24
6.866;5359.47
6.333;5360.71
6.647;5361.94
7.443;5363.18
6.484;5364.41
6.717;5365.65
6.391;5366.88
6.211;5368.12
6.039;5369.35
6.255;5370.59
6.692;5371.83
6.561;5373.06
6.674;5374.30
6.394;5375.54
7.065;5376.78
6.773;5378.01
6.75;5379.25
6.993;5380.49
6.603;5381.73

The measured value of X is 1.73 A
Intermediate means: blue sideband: 6.76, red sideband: 6.81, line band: 6.48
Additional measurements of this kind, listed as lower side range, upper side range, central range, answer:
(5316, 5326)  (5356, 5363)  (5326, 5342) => 0.5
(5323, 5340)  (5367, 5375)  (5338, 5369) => -1.3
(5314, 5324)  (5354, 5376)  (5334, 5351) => 0.1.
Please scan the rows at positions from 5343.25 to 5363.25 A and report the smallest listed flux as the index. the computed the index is 6.304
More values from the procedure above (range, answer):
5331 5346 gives 5.819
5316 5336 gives 5.593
